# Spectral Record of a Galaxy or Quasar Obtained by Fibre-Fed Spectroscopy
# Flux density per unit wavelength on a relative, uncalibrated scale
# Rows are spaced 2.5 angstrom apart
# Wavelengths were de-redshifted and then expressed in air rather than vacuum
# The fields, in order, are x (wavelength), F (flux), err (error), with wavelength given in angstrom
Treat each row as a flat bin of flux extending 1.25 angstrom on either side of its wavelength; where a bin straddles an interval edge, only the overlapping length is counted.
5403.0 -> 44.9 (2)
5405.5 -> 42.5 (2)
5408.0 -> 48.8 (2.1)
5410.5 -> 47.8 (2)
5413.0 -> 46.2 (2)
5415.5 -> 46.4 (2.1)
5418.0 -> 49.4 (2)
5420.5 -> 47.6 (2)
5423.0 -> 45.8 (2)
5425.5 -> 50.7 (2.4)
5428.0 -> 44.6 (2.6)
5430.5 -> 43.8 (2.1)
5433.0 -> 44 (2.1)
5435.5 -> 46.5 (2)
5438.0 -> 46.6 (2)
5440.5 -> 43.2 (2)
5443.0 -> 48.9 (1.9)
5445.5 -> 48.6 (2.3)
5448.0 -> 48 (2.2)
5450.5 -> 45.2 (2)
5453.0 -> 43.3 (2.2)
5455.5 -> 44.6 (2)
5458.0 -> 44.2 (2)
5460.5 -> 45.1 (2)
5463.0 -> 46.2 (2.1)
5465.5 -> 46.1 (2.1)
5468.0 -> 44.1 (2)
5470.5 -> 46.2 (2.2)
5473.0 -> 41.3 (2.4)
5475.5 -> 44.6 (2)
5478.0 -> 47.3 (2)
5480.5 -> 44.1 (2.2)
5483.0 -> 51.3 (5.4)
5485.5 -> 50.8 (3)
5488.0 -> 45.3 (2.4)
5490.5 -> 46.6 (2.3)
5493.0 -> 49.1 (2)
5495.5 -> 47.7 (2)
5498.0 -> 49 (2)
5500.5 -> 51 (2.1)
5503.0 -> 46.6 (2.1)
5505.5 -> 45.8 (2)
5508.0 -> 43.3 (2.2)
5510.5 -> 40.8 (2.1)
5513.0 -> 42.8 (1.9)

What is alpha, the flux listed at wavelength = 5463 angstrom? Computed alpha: 46.2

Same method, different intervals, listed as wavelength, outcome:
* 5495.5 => 47.7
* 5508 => 43.3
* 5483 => 51.3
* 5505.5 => 45.8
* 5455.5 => 44.6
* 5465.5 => 46.1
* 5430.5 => 43.8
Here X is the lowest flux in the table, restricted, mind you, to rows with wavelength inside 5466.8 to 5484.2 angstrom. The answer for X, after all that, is 41.3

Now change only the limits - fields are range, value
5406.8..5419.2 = 46.2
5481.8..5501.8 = 45.3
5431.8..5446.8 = 43.2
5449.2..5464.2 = 43.3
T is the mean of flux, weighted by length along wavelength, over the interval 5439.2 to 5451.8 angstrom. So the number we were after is 46.8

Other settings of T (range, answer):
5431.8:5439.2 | 45.7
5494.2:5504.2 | 48.6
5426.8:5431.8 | 44.2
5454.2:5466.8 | 45.2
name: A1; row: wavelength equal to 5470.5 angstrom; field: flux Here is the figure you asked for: 46.2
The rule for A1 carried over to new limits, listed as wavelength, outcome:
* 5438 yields 46.6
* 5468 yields 44.1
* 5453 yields 43.3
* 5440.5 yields 43.2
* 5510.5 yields 40.8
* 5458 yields 44.2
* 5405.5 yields 42.5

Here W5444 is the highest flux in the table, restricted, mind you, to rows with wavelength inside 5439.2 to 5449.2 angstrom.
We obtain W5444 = 48.9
